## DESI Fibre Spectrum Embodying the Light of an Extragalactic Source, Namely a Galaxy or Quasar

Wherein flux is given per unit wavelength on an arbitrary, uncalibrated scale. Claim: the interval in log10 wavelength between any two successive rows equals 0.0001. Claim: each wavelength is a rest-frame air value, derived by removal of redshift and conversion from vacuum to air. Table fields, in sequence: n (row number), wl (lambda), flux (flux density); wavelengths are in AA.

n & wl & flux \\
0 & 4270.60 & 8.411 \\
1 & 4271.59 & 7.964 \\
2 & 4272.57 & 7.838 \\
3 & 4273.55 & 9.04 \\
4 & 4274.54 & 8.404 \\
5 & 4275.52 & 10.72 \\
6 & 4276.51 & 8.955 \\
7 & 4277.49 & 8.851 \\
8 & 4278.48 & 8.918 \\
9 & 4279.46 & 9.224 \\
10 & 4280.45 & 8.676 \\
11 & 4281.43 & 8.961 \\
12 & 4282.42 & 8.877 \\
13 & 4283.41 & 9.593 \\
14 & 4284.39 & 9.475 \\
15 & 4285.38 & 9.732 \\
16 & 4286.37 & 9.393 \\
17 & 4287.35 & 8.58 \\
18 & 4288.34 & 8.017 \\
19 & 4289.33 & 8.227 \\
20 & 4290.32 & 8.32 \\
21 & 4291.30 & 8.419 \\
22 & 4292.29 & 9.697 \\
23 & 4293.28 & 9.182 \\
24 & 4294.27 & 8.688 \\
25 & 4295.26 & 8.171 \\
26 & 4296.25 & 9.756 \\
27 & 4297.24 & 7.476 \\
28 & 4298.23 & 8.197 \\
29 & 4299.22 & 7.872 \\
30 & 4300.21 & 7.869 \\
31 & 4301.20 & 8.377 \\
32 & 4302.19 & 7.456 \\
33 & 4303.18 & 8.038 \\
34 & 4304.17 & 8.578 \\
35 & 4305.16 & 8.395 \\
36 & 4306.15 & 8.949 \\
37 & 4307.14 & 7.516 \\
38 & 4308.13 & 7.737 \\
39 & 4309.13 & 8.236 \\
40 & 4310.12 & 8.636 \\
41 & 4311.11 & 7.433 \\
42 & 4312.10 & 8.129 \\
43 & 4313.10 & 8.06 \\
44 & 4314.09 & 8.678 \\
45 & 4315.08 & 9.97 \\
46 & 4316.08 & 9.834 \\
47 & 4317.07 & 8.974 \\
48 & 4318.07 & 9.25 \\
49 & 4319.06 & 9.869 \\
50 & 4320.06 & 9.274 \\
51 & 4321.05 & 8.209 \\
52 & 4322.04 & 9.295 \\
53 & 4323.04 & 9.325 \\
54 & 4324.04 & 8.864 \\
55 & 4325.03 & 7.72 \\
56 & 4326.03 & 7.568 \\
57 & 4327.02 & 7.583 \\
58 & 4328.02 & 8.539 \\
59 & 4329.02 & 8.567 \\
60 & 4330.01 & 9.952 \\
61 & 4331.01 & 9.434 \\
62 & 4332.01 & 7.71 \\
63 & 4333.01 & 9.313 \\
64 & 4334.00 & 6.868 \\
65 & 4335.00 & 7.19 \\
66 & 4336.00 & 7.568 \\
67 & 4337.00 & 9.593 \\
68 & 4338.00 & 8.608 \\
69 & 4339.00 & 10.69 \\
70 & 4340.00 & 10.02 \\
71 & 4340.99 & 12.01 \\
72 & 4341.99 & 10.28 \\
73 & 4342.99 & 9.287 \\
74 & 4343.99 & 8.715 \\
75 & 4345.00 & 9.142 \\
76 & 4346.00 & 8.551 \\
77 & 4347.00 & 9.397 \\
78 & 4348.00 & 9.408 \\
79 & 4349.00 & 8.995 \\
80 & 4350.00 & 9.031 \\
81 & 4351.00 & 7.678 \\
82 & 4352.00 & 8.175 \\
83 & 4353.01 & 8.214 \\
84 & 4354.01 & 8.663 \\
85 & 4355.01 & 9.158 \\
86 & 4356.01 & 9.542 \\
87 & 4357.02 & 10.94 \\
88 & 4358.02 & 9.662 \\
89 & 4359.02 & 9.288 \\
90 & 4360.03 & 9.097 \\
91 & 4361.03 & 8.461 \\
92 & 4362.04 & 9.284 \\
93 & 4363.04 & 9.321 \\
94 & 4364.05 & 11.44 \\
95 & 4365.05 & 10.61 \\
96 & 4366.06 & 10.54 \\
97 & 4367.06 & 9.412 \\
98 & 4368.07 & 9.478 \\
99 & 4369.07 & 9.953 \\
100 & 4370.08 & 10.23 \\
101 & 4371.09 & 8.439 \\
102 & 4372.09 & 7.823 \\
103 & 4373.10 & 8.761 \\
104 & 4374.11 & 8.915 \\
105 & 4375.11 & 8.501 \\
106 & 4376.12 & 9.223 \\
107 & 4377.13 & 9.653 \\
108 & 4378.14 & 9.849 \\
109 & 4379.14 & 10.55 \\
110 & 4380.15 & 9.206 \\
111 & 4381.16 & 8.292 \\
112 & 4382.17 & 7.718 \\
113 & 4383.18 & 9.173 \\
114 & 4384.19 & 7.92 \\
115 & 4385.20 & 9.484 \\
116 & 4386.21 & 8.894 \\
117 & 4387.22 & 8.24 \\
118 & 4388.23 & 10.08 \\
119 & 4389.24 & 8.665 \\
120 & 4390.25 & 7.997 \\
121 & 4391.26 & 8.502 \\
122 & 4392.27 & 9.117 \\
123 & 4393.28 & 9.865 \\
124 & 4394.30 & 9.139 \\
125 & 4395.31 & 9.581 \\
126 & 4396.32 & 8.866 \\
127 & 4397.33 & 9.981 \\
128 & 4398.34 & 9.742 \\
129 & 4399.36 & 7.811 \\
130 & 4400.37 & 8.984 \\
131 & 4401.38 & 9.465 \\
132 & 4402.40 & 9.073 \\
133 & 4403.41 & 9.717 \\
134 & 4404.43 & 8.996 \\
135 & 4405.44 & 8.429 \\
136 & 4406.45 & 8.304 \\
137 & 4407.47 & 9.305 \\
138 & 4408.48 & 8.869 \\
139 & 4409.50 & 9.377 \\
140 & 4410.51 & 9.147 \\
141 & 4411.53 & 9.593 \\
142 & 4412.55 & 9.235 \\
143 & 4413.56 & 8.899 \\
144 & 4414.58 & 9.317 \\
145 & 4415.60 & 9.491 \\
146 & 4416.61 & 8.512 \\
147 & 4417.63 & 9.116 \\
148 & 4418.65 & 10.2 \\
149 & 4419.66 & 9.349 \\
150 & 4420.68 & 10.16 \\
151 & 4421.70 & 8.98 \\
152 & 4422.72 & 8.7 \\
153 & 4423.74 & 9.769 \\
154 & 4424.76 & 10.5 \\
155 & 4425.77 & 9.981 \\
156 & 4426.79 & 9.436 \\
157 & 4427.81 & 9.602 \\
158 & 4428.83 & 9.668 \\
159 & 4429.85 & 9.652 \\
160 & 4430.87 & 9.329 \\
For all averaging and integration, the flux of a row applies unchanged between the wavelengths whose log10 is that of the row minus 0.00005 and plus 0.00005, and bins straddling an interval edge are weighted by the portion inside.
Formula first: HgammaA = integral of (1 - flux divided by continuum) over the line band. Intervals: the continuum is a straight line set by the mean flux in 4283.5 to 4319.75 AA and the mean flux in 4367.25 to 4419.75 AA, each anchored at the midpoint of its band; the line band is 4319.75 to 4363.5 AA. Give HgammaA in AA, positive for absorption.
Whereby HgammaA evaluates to -0.7 AA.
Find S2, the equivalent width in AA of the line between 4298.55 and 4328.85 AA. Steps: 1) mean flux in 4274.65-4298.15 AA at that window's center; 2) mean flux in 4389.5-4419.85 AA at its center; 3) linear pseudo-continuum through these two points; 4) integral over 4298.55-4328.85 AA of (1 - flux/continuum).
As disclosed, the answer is 1.7 AA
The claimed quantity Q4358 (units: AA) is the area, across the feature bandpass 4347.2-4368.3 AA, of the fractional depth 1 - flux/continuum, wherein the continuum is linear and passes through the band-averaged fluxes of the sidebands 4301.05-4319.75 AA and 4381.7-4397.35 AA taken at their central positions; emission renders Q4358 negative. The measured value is -1.4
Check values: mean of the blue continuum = 8.54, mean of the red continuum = 8.92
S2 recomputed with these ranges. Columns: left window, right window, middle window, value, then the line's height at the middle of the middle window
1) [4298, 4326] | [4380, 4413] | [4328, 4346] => -0.89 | 8.65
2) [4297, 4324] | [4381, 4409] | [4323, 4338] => 0.45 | 8.62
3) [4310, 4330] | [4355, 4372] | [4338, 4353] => -0.08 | 9.28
